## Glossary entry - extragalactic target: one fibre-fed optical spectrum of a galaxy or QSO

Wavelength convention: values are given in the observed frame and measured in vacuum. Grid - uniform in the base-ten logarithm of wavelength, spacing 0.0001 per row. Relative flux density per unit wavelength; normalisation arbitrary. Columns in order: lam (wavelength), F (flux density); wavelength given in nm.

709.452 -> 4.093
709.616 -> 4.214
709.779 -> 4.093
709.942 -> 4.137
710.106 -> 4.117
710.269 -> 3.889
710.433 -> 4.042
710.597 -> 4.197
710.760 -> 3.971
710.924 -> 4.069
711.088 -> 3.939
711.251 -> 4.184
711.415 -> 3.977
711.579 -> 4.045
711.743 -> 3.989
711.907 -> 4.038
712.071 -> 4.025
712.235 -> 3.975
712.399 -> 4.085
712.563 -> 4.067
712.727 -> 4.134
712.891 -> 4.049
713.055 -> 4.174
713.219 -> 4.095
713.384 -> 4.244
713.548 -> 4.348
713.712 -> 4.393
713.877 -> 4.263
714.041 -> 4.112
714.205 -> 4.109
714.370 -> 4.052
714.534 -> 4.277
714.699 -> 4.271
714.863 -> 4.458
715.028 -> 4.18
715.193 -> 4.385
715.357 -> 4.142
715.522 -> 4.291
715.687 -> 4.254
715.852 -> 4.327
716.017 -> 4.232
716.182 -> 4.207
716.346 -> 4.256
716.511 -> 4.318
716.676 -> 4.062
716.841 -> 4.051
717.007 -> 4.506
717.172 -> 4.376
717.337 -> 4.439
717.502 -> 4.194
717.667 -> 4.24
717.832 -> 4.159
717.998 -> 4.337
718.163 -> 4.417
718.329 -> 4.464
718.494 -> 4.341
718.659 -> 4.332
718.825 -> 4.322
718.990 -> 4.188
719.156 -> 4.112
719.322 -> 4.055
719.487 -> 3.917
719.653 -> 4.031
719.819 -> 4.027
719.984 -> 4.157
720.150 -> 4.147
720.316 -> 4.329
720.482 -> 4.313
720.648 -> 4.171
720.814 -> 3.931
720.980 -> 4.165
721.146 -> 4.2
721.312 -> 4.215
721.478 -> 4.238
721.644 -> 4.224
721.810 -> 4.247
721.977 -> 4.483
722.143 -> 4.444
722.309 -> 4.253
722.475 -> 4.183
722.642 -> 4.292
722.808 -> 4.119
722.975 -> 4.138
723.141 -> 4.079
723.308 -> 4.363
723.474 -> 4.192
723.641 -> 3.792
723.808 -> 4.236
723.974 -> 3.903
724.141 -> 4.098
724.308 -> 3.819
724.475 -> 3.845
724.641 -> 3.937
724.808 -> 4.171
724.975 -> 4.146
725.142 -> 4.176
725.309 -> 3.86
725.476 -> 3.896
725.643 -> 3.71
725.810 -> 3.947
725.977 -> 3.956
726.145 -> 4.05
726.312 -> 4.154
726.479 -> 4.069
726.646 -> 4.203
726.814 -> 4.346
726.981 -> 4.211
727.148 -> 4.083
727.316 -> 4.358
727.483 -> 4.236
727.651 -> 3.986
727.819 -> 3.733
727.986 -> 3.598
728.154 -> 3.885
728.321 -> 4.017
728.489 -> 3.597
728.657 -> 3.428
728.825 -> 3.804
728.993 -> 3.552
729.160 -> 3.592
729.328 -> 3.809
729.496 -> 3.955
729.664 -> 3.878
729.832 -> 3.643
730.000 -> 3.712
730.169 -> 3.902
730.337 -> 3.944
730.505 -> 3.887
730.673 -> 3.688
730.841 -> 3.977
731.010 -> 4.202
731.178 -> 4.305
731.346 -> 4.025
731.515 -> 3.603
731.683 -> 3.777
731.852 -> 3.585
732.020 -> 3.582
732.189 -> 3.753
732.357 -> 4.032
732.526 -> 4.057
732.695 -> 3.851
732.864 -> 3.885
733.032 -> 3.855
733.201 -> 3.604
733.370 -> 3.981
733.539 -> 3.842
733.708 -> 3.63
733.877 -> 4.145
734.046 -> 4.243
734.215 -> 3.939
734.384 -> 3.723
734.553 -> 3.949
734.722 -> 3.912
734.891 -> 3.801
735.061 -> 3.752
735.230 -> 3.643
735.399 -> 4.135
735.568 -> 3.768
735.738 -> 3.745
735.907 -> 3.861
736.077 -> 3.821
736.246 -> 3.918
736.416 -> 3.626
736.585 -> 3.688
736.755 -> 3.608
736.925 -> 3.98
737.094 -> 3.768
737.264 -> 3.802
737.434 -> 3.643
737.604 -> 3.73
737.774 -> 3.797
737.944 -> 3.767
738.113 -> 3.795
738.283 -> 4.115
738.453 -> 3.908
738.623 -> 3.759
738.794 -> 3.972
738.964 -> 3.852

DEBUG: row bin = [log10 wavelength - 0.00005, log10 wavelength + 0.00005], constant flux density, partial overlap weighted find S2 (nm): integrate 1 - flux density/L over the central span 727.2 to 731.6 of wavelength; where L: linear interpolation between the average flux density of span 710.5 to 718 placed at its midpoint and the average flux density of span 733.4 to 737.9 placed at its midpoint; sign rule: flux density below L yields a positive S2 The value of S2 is 0.08 nm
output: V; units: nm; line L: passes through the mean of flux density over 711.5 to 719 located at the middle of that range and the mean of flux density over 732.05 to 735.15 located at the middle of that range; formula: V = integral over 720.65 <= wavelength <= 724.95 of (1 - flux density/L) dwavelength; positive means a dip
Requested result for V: -0.06 nm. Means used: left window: 4.22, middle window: 4.14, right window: 3.88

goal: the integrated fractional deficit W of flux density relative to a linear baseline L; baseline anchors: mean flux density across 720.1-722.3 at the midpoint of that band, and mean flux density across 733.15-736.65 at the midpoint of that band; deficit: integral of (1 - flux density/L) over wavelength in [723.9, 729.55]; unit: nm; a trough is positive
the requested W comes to 0.19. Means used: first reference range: 4.24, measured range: 3.94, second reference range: 3.85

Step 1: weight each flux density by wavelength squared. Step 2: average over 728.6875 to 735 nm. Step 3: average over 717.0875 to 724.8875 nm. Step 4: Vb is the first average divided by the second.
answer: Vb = 0.95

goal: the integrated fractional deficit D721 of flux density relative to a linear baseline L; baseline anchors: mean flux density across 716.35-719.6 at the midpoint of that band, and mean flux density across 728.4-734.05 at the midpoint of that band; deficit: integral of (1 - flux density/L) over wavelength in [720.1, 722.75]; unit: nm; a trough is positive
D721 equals -0.06 nm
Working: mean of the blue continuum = 4.25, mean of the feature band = 4.24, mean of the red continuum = 3.83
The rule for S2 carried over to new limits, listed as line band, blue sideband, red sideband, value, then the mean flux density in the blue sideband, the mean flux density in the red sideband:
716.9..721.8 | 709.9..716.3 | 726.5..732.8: -0.21 nm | 4.15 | 3.89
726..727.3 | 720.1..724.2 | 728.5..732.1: -0.06 nm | 4.19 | 3.8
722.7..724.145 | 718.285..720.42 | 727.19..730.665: -0.03 nm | 4.18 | 3.83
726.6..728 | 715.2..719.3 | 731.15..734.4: -0.03 nm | 4.27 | 3.87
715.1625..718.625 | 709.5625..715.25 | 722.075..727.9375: -0.14 nm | 4.13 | 4.08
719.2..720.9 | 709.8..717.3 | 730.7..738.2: -0.02 nm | 4.16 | 3.84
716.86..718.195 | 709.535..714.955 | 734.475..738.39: -0.09 nm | 4.12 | 3.81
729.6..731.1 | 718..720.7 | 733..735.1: 0.03 nm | 4.21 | 3.88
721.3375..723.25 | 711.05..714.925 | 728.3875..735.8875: -0.12 nm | 4.14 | 3.83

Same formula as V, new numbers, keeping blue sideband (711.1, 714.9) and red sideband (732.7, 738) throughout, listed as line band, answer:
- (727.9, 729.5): 0.08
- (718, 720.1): -0.08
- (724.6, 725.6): -0.01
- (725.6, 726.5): -0.01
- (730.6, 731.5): -0.03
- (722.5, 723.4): -0.04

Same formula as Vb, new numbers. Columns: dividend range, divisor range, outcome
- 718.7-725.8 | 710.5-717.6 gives 1.01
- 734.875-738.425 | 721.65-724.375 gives 0.95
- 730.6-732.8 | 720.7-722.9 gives 0.94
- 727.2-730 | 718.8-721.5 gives 0.94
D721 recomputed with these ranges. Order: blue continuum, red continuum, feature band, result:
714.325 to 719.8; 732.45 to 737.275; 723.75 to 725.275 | 0.019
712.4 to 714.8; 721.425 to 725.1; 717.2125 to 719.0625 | -0.066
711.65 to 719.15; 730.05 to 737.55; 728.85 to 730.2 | 0.063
